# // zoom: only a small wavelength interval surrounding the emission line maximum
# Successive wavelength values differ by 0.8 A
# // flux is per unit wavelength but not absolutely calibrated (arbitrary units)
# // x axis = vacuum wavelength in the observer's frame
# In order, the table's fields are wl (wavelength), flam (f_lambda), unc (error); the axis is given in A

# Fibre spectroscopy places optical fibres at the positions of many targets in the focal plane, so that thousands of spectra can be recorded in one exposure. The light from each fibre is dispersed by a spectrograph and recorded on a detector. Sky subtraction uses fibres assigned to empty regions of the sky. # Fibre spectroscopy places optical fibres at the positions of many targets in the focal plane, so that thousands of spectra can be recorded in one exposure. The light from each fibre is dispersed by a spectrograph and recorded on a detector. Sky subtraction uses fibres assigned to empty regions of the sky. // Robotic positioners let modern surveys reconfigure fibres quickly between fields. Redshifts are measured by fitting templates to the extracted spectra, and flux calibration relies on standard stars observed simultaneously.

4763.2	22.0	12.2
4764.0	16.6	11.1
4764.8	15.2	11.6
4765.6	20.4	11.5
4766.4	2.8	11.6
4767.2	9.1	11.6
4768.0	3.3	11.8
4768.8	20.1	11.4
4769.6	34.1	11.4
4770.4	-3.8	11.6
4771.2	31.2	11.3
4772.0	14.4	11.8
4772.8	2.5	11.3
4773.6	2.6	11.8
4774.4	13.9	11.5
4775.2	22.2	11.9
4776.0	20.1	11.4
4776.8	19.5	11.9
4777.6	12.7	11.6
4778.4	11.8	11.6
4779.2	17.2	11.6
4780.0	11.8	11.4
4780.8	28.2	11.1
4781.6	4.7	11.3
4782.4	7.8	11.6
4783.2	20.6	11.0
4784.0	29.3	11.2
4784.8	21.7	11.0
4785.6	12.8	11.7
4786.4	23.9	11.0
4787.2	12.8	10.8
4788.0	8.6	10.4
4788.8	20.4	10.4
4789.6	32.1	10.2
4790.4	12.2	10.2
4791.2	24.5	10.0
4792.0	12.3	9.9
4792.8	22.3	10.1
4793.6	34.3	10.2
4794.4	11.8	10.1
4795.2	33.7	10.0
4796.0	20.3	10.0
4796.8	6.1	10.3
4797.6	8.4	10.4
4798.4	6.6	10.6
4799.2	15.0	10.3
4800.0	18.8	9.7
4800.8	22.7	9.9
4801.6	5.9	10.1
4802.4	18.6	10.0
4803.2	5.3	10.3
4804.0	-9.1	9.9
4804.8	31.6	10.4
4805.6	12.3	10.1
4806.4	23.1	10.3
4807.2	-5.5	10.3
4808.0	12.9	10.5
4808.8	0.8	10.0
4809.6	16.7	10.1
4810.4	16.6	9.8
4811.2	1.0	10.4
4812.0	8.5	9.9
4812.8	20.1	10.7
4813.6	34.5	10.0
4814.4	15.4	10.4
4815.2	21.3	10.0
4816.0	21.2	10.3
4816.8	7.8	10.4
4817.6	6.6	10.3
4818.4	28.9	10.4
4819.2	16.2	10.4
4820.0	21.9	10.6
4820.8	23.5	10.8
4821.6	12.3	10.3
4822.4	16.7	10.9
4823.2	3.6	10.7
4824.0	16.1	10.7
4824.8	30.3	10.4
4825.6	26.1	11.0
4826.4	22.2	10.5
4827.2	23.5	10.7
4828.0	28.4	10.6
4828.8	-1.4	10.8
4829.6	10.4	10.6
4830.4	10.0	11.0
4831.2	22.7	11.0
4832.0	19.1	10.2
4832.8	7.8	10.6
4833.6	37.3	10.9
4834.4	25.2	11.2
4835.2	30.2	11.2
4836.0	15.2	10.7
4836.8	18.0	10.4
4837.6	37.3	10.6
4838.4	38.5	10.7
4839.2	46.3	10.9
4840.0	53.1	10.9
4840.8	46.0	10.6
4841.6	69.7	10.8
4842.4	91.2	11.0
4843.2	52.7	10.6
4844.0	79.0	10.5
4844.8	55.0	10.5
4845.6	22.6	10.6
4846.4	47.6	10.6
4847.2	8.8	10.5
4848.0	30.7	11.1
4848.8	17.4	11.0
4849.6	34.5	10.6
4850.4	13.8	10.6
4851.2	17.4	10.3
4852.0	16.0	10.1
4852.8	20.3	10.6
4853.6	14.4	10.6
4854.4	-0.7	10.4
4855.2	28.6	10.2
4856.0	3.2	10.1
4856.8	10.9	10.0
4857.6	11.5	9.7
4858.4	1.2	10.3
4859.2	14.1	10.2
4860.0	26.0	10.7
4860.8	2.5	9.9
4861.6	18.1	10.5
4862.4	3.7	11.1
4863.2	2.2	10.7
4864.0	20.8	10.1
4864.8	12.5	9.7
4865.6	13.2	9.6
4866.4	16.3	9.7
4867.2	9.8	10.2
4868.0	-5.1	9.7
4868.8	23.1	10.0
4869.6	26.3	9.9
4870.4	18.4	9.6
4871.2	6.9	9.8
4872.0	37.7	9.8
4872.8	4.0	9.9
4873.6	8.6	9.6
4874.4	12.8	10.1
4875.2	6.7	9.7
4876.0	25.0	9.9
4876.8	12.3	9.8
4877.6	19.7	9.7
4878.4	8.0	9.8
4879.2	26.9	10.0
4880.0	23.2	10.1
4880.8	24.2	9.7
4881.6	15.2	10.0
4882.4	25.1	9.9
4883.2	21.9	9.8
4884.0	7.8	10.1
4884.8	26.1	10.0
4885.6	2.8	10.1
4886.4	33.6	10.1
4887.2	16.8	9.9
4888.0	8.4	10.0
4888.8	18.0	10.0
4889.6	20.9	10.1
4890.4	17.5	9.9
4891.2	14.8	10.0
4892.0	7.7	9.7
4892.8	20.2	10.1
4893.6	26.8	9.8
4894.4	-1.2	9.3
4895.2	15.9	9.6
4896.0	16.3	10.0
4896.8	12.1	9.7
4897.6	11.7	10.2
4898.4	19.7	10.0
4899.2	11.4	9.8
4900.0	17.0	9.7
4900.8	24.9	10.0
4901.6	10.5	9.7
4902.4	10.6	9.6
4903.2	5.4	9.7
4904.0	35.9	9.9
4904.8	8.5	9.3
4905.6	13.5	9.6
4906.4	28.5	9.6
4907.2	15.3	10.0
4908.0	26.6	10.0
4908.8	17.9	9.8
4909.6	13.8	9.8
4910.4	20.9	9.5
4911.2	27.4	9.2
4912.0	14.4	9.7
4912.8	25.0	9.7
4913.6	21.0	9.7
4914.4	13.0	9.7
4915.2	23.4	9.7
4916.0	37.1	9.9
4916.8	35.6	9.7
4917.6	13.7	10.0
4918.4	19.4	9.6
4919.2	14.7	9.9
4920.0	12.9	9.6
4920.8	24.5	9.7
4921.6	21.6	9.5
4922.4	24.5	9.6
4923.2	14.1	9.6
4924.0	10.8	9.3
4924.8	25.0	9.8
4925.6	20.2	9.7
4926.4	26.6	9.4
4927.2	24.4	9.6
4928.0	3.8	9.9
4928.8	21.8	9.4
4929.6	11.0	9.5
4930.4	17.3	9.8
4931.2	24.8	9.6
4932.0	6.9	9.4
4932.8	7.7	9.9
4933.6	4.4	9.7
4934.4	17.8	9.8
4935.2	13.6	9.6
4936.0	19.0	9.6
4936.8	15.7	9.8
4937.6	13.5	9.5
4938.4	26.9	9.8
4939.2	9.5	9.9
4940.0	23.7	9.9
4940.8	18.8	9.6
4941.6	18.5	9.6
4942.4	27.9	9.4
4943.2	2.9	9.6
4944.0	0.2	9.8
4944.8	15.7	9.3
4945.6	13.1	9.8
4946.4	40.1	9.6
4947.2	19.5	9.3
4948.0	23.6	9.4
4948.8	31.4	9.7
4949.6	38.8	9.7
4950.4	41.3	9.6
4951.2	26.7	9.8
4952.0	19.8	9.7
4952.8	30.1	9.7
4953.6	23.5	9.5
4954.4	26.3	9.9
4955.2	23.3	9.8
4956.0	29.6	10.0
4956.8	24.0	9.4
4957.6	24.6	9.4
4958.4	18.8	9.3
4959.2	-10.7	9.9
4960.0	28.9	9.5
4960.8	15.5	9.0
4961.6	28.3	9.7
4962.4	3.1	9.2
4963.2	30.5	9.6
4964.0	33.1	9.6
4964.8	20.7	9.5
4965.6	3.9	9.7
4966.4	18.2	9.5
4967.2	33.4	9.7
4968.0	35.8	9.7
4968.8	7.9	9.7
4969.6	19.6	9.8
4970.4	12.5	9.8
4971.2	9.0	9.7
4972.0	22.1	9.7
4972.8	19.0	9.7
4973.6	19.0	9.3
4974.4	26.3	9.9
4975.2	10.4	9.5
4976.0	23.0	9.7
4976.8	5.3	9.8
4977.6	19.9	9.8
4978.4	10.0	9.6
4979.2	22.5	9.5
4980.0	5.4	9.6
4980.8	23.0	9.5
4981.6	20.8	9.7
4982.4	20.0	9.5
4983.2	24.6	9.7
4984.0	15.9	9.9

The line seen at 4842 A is [O II] 3727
